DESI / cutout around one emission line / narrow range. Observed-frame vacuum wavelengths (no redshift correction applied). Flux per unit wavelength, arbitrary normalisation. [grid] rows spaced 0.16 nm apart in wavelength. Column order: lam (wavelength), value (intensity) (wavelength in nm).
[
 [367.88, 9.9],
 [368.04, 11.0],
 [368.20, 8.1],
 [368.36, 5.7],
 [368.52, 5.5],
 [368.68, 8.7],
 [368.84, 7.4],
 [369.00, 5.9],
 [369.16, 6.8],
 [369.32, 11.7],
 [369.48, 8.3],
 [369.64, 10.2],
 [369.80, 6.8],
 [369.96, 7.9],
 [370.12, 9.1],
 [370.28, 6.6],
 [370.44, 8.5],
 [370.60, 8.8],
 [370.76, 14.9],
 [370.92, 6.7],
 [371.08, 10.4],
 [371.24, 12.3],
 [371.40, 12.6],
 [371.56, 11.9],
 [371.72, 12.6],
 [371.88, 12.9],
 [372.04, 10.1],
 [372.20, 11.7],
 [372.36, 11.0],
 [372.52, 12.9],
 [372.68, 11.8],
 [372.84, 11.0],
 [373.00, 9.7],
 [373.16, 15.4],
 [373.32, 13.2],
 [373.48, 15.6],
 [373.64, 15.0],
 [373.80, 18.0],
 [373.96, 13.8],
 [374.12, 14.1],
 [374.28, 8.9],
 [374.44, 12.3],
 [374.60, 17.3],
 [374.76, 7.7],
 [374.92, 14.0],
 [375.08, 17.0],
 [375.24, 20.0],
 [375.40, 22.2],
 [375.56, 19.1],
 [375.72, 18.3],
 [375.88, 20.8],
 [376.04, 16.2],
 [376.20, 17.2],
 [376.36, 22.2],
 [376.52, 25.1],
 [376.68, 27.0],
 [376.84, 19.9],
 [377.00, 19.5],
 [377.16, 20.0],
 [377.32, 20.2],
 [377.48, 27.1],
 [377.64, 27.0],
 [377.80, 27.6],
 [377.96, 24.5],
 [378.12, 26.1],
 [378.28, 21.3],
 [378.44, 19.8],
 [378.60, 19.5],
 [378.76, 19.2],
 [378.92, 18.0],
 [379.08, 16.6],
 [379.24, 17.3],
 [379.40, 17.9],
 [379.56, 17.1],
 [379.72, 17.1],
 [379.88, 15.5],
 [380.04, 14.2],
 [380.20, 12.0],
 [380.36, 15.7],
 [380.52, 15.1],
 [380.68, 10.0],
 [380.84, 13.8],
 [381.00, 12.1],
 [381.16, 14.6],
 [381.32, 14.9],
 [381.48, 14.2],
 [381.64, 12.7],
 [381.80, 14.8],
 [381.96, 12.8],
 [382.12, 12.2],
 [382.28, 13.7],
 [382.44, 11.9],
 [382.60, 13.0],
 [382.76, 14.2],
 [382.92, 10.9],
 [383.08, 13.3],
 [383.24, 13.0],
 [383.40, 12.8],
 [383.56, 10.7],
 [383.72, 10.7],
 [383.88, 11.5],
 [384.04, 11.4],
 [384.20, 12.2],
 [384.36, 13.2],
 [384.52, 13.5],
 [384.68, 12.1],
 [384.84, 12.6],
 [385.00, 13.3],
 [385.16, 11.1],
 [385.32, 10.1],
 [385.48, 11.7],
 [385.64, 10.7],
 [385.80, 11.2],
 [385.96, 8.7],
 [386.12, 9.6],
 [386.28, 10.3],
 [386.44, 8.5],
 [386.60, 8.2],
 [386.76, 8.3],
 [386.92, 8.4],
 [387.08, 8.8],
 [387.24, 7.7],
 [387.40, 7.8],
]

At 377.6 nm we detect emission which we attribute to Ly-alpha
